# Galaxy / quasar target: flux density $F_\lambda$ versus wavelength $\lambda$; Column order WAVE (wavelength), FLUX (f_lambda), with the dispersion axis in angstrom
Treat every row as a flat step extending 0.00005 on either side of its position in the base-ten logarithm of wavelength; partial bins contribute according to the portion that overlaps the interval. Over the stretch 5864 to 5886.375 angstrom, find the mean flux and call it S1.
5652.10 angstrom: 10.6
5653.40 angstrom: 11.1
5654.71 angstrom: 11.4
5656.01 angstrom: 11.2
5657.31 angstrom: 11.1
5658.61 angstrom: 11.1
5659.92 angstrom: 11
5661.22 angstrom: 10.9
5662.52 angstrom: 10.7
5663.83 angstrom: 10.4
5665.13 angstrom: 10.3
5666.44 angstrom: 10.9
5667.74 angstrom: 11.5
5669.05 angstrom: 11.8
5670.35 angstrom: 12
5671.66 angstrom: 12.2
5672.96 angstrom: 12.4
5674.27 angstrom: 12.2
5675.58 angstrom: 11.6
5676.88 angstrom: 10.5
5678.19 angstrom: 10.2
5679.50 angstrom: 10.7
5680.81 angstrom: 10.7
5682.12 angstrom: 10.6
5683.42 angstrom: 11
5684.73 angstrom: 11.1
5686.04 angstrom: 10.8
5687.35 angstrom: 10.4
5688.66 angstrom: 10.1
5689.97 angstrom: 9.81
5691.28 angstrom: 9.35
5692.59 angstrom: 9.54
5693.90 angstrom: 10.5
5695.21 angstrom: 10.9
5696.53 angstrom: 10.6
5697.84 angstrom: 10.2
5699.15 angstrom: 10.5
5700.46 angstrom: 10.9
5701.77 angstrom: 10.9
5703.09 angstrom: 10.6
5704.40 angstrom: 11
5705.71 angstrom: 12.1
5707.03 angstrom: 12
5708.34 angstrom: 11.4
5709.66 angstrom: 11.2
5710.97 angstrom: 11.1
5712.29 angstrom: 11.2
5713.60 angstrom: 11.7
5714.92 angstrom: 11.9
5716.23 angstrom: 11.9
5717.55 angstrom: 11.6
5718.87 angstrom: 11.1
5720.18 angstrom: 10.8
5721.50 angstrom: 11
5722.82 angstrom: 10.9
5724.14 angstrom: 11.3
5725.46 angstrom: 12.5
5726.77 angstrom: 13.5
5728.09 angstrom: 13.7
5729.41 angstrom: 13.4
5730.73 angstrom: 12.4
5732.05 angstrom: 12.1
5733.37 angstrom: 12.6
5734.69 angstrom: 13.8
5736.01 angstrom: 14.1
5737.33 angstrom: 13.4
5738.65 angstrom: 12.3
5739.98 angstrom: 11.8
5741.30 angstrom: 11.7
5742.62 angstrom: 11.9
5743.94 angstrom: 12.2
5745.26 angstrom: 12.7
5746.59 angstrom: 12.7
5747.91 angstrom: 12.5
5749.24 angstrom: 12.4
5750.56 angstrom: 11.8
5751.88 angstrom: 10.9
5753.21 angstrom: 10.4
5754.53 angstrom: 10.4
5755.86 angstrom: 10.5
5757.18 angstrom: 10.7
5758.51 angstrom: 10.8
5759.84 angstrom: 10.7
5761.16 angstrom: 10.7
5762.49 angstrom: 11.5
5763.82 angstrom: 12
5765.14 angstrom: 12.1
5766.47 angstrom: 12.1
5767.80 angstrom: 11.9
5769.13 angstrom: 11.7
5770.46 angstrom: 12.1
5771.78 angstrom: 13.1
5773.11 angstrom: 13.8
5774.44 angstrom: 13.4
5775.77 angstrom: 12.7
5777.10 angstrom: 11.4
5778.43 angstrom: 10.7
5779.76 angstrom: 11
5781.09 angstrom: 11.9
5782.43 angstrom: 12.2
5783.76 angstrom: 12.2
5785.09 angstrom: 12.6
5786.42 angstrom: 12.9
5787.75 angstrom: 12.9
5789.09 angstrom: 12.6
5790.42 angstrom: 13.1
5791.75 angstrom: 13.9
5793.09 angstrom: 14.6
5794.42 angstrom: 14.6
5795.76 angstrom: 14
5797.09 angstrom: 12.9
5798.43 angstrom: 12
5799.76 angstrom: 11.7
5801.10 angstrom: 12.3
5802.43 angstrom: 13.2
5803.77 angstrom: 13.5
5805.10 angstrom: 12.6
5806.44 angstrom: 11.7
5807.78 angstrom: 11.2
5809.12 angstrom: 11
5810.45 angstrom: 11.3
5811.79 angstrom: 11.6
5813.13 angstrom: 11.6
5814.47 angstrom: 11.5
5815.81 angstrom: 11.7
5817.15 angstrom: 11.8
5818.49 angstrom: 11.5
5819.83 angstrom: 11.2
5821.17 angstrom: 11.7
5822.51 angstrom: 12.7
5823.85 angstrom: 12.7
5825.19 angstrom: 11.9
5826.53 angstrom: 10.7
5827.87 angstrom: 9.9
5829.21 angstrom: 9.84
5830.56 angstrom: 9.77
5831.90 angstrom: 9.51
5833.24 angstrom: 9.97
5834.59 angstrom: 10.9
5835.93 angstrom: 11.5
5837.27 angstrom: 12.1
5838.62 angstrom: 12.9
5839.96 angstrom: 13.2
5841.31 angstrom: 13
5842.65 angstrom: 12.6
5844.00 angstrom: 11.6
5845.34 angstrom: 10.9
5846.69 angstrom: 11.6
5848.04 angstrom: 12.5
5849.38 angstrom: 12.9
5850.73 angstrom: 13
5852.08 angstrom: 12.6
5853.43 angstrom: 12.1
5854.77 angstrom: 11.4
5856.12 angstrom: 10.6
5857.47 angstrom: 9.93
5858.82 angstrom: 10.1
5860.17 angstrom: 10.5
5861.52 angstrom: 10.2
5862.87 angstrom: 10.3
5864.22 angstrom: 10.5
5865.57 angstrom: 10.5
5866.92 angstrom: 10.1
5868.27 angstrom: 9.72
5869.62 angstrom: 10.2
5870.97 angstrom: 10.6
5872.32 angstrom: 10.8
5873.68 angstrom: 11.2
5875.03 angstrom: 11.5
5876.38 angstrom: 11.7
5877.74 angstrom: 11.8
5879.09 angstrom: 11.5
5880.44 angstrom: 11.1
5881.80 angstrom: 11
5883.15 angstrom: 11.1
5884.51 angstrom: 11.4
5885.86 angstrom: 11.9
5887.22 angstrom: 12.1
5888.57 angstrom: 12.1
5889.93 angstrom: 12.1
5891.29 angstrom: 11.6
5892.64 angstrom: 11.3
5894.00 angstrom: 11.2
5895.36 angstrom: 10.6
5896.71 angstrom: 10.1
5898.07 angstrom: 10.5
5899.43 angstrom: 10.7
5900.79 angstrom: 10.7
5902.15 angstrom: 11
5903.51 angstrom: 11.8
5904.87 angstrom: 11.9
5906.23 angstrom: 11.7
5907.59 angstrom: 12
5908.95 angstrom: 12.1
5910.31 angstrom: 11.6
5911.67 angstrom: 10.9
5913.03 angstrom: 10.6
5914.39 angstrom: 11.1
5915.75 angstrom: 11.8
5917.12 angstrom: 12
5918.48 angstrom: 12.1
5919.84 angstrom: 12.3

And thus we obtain 11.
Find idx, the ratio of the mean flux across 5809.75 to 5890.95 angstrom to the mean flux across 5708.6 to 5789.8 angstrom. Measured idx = 0.95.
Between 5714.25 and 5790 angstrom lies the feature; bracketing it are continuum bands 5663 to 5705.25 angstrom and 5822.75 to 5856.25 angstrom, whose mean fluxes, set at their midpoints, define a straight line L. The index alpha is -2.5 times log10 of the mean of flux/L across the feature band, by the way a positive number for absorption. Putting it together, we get -0.08 mag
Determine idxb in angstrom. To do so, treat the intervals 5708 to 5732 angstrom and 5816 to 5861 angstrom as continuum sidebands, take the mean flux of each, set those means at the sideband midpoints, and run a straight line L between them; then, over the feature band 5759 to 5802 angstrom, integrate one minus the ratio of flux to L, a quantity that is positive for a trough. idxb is -2.8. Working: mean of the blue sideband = 11.8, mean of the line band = 12.4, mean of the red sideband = 11.5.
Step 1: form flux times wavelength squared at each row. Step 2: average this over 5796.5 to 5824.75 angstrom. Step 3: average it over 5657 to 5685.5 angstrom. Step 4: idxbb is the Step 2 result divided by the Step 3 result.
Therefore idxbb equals 1.13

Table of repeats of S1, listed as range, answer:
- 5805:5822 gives 11.5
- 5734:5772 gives 11.9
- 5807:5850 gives 11.5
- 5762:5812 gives 12.4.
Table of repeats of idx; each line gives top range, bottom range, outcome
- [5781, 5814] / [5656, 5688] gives 1.13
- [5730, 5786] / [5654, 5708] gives 1.10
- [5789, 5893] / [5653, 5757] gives 1.02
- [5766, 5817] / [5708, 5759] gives 1.04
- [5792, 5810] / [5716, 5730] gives 1.06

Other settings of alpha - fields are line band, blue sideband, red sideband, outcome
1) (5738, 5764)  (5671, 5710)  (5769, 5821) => 0.02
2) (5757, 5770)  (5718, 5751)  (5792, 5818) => 0.08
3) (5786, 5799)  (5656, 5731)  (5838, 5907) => -0.19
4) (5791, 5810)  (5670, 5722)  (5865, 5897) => -0.15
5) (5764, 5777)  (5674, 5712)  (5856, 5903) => -0.15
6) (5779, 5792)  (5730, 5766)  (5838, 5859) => -0.05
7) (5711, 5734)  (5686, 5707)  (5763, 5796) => -0.07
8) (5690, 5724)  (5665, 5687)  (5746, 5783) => 0.04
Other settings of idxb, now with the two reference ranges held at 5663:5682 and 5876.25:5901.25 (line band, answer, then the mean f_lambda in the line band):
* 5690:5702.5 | 0.97 angstrom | 10.3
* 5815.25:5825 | -0.55 angstrom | 11.9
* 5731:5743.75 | -1.56 angstrom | 12.6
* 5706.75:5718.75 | -0.31 angstrom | 11.5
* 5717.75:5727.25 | -0.27 angstrom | 11.6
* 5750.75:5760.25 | 0.47 angstrom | 10.7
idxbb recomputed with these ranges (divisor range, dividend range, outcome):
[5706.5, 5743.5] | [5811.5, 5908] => 0.98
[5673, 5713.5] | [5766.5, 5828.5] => 1.17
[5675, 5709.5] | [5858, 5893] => 1.10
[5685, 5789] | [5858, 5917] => 1.00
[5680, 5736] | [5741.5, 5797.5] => 1.10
